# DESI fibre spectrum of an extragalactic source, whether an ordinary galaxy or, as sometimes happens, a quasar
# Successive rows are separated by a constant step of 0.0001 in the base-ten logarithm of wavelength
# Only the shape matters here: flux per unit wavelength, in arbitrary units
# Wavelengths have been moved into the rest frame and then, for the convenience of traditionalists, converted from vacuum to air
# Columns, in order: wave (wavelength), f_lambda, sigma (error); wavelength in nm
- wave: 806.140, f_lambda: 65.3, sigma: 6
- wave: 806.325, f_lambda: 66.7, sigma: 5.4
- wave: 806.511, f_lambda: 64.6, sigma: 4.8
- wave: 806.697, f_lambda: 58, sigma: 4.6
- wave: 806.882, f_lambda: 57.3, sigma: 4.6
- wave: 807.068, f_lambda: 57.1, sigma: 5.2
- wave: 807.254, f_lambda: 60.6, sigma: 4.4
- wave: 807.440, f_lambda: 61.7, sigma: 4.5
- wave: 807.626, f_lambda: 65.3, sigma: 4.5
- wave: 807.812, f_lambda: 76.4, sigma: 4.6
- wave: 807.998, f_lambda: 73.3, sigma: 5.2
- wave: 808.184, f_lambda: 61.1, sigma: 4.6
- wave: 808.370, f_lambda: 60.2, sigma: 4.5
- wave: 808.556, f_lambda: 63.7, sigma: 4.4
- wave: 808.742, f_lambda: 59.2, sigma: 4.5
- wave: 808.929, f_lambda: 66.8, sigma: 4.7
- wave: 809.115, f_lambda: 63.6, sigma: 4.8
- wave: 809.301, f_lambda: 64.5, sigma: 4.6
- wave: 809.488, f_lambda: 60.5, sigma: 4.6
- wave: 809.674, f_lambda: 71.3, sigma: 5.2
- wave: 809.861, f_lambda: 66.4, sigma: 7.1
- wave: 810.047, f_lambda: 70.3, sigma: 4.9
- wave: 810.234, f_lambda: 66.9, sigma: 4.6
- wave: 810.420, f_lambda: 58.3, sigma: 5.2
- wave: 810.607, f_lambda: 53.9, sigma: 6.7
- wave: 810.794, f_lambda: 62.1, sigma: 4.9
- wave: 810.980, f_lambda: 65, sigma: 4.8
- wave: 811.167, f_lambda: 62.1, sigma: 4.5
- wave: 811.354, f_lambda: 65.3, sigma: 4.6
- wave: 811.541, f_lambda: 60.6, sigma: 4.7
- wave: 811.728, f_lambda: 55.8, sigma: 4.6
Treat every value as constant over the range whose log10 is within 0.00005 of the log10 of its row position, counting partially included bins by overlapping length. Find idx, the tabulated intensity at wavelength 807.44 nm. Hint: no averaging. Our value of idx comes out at 61.7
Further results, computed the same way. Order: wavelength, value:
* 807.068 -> 57.1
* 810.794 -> 62.1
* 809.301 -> 64.5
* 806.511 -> 64.6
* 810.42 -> 58.3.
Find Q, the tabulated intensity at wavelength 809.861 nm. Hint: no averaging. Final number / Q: 66.4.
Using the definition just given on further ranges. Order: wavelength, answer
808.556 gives 63.7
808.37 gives 60.2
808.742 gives 59.2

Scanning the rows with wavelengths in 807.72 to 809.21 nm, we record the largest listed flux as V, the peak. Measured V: 76.4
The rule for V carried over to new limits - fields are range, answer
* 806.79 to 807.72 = 65.3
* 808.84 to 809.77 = 71.3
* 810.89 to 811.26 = 65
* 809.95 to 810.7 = 70.3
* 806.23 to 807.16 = 66.7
